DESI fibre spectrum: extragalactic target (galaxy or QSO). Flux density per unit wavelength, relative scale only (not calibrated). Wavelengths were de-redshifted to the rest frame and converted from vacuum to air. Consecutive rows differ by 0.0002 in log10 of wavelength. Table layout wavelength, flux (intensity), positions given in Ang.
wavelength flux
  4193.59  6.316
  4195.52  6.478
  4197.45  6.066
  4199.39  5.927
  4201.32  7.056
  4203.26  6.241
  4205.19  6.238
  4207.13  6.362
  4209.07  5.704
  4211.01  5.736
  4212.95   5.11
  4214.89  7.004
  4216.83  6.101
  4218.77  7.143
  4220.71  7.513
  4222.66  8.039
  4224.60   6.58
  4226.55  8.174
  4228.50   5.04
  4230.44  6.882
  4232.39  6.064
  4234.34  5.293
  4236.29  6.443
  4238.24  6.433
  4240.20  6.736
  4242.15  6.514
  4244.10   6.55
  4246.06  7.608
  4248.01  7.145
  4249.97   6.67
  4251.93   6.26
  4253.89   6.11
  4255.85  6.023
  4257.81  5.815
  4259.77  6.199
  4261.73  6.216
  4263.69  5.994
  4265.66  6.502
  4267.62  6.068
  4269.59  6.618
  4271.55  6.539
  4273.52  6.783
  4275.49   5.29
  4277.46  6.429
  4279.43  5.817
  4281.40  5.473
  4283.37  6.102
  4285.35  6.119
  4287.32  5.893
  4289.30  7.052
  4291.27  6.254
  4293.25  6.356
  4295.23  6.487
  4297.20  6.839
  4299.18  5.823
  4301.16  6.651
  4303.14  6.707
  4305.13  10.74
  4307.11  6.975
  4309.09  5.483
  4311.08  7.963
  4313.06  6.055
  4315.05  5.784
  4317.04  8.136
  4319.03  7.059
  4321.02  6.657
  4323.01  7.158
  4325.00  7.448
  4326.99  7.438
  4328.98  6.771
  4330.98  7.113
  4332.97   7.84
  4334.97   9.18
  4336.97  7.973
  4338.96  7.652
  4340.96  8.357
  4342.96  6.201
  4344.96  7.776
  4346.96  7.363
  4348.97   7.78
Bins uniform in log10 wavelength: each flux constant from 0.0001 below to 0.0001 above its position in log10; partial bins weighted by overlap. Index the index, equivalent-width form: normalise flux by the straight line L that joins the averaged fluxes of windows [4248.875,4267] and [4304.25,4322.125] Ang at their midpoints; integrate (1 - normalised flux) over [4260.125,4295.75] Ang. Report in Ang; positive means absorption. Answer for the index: 1.82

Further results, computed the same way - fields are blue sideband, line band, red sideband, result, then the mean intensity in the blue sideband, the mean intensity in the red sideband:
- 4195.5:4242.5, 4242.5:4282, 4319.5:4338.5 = 3.06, 6.43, 7.5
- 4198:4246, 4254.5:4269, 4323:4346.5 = 1.55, 6.47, 7.59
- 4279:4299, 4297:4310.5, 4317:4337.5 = -0.71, 6.24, 7.49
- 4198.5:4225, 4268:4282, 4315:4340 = 1.73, 6.48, 7.46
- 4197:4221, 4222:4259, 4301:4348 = 0.29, 6.3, 7.37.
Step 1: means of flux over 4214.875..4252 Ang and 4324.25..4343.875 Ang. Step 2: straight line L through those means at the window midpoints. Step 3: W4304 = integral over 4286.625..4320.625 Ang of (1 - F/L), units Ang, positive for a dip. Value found 2.29 Ang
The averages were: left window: 6.71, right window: 7.61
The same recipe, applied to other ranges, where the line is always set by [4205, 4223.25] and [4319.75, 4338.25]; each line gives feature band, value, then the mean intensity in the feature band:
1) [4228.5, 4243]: 0.9 Ang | 6.25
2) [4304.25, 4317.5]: 0.2 Ang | 7.24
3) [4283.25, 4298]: 1.6 Ang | 6.4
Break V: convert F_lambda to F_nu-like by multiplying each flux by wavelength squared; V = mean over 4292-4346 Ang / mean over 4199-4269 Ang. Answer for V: 1.2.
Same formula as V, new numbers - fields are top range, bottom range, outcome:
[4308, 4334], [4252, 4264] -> 1.18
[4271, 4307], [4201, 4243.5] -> 1.04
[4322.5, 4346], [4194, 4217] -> 1.31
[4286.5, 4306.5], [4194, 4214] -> 1.18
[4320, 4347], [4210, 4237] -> 1.21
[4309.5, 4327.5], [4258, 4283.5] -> 1.17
